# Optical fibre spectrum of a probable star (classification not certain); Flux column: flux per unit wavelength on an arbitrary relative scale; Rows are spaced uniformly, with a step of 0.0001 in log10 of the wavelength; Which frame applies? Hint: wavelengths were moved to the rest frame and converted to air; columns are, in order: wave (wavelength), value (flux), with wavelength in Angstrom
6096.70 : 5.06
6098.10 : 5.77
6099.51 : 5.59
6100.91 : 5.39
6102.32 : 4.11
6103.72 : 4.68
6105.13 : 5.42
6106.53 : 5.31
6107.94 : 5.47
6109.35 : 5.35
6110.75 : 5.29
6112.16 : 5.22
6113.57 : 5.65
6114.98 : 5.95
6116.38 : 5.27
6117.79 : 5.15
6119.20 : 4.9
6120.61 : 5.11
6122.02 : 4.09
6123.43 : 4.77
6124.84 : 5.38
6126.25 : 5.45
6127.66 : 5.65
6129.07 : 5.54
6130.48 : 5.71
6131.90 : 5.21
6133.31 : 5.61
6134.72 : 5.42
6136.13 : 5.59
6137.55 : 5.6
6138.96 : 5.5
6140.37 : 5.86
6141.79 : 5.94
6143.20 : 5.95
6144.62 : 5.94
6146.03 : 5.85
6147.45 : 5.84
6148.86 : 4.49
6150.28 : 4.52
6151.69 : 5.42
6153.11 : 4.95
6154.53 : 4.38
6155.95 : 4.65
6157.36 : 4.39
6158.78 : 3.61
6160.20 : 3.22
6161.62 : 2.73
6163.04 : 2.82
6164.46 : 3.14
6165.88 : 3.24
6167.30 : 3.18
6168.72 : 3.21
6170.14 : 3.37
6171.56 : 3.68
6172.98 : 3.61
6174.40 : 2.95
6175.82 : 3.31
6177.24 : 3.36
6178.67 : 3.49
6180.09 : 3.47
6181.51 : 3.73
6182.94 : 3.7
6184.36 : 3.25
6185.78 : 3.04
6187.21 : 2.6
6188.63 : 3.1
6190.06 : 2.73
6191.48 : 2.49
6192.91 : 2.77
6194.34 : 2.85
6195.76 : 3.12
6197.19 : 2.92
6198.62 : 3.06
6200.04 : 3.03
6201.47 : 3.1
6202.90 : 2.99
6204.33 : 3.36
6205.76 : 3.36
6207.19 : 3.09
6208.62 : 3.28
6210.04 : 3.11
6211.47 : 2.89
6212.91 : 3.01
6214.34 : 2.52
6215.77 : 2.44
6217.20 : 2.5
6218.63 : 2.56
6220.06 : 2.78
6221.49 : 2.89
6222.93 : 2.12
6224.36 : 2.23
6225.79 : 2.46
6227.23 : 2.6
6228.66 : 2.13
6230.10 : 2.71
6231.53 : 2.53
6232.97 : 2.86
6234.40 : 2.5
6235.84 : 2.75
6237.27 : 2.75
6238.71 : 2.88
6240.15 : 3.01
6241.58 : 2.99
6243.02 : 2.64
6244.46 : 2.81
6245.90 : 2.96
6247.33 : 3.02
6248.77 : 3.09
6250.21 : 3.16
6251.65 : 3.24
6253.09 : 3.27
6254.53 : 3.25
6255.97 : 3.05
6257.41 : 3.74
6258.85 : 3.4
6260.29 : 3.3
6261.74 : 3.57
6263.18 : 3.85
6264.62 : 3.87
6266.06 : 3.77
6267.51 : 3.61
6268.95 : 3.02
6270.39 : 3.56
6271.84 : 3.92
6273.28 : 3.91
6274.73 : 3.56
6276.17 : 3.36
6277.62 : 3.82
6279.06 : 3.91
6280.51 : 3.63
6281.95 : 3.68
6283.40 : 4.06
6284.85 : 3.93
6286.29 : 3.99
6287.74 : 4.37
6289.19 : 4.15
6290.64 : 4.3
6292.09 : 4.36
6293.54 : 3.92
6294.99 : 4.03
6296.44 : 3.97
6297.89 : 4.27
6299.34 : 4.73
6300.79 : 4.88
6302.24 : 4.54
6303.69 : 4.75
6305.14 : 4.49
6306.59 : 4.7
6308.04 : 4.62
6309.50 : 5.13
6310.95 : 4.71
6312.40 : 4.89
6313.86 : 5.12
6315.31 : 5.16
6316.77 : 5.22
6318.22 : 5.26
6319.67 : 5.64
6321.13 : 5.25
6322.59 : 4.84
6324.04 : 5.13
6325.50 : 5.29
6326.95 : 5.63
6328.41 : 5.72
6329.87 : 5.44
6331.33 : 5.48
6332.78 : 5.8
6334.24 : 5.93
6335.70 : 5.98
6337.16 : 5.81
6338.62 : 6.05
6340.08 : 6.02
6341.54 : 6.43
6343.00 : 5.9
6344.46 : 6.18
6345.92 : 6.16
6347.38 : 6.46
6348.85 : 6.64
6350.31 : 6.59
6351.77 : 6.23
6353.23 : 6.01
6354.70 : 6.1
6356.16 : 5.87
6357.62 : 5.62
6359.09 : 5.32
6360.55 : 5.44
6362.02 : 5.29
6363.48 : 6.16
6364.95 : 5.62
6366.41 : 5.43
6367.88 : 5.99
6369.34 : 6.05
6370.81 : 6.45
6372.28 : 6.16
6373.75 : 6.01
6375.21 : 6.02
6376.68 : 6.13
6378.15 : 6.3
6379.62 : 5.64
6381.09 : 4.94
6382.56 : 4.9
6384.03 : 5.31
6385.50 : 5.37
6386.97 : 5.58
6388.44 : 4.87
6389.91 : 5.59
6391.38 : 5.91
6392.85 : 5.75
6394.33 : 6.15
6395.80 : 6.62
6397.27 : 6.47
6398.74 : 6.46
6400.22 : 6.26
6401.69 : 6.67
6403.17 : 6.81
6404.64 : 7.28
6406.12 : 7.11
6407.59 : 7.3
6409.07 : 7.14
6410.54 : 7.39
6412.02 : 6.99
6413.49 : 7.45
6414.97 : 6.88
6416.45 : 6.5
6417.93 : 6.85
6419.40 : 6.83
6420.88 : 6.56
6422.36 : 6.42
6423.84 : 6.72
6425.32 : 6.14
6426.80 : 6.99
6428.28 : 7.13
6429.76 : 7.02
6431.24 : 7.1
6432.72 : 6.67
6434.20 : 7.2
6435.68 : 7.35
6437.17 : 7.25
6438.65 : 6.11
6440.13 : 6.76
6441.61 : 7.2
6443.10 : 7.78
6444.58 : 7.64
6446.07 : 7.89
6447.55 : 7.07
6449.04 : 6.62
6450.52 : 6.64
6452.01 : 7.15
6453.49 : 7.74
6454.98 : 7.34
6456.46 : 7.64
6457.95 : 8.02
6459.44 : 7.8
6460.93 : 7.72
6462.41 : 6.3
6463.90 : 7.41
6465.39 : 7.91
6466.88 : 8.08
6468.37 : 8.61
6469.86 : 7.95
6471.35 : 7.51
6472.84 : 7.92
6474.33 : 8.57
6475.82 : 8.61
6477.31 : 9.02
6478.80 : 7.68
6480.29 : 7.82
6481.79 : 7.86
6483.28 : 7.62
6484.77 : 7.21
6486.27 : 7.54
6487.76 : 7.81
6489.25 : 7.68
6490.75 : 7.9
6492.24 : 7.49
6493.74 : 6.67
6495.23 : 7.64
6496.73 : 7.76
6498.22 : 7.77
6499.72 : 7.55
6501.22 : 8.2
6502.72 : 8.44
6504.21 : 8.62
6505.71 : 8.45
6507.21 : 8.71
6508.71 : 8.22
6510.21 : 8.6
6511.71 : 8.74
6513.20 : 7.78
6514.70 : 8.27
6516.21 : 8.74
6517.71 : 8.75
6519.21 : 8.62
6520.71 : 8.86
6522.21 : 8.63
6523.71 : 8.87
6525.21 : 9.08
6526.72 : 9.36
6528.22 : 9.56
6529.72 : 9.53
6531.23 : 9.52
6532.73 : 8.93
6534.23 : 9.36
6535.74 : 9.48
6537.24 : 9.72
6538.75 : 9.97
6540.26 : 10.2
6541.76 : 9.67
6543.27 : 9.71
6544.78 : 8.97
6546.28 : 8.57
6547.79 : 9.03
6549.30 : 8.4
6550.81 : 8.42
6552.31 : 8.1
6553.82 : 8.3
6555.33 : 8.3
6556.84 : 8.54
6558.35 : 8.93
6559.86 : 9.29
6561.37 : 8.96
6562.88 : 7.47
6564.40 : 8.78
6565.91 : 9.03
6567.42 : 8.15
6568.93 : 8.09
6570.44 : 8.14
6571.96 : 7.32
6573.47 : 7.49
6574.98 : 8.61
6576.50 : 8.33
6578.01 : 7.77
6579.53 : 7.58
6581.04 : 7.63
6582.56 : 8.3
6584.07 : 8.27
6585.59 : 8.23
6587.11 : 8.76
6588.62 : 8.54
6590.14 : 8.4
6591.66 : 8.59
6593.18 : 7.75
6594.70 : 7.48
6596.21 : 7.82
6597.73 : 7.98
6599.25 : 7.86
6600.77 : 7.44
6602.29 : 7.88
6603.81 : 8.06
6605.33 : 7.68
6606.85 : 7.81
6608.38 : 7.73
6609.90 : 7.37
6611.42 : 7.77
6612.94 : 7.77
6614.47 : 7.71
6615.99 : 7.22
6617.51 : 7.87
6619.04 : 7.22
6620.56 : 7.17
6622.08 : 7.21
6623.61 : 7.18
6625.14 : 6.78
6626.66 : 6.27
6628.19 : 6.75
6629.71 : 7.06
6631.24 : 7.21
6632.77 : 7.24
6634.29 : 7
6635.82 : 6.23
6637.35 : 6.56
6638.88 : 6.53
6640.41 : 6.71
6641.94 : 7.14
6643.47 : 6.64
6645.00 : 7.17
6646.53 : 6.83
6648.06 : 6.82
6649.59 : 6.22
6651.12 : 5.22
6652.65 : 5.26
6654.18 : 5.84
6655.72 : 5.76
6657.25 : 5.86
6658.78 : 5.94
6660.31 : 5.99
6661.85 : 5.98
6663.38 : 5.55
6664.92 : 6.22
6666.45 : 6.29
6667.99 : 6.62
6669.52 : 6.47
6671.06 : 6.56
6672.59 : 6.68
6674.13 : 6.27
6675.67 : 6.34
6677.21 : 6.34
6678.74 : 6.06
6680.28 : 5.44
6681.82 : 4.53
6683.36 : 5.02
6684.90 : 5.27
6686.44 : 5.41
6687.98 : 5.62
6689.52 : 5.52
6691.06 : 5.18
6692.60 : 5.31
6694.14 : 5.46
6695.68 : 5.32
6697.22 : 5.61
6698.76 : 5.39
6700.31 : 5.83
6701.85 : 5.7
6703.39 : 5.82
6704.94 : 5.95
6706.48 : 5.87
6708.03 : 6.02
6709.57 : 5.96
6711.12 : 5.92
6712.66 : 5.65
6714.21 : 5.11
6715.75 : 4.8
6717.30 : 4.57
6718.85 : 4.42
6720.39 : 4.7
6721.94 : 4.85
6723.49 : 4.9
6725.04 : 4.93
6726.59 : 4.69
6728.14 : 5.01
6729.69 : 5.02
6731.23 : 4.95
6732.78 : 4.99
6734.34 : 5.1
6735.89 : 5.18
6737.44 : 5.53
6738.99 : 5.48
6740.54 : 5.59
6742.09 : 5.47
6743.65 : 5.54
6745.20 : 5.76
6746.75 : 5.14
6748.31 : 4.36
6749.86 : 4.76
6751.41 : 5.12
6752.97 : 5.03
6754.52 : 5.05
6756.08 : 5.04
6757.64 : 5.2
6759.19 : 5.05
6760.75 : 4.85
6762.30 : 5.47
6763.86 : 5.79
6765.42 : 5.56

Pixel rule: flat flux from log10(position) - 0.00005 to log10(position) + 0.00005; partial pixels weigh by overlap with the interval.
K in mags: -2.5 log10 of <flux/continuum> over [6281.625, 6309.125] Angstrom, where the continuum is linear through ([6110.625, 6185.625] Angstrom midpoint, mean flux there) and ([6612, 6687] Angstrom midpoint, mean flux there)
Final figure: 0.18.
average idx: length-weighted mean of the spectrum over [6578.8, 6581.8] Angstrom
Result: 7.61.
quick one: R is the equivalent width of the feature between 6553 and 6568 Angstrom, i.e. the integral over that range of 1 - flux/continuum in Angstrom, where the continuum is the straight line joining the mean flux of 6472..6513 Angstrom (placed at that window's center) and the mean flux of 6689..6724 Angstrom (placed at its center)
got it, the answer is -2.9 Angstrom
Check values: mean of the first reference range 8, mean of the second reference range 5.39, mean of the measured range 8.57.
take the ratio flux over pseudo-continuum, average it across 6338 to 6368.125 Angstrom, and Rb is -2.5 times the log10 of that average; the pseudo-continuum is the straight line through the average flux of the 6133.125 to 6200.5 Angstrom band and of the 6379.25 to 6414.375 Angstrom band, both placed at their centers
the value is -0.03 mag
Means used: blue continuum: 3.96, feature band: 5.98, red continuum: 6.26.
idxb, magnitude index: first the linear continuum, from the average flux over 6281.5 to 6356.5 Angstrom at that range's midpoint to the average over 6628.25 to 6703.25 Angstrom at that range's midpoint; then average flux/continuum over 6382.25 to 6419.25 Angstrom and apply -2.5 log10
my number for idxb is -0.19 mag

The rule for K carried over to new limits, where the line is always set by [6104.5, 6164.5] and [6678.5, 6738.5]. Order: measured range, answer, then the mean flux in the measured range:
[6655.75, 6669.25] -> -0.15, 6.06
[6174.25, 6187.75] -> 0.47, 3.31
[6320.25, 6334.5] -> -0.06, 5.44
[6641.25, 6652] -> -0.24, 6.56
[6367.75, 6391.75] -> -0.11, 5.71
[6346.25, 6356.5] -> -0.21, 6.28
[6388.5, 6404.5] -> -0.21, 6.25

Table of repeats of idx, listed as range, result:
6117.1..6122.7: 4.81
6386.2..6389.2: 5.23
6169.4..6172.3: 3.53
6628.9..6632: 7.14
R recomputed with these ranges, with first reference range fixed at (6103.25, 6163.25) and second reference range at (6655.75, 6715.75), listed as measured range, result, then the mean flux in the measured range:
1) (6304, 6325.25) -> 1.3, 5.01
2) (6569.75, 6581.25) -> -4.5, 7.87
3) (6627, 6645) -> -3.5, 6.82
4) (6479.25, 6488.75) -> -3.6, 7.65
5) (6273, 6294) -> 5.4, 3.93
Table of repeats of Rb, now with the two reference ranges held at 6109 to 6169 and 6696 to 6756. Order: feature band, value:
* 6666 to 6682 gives -0.19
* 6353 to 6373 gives -0.16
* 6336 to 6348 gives -0.21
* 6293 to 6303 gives 0.15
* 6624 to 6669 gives -0.23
